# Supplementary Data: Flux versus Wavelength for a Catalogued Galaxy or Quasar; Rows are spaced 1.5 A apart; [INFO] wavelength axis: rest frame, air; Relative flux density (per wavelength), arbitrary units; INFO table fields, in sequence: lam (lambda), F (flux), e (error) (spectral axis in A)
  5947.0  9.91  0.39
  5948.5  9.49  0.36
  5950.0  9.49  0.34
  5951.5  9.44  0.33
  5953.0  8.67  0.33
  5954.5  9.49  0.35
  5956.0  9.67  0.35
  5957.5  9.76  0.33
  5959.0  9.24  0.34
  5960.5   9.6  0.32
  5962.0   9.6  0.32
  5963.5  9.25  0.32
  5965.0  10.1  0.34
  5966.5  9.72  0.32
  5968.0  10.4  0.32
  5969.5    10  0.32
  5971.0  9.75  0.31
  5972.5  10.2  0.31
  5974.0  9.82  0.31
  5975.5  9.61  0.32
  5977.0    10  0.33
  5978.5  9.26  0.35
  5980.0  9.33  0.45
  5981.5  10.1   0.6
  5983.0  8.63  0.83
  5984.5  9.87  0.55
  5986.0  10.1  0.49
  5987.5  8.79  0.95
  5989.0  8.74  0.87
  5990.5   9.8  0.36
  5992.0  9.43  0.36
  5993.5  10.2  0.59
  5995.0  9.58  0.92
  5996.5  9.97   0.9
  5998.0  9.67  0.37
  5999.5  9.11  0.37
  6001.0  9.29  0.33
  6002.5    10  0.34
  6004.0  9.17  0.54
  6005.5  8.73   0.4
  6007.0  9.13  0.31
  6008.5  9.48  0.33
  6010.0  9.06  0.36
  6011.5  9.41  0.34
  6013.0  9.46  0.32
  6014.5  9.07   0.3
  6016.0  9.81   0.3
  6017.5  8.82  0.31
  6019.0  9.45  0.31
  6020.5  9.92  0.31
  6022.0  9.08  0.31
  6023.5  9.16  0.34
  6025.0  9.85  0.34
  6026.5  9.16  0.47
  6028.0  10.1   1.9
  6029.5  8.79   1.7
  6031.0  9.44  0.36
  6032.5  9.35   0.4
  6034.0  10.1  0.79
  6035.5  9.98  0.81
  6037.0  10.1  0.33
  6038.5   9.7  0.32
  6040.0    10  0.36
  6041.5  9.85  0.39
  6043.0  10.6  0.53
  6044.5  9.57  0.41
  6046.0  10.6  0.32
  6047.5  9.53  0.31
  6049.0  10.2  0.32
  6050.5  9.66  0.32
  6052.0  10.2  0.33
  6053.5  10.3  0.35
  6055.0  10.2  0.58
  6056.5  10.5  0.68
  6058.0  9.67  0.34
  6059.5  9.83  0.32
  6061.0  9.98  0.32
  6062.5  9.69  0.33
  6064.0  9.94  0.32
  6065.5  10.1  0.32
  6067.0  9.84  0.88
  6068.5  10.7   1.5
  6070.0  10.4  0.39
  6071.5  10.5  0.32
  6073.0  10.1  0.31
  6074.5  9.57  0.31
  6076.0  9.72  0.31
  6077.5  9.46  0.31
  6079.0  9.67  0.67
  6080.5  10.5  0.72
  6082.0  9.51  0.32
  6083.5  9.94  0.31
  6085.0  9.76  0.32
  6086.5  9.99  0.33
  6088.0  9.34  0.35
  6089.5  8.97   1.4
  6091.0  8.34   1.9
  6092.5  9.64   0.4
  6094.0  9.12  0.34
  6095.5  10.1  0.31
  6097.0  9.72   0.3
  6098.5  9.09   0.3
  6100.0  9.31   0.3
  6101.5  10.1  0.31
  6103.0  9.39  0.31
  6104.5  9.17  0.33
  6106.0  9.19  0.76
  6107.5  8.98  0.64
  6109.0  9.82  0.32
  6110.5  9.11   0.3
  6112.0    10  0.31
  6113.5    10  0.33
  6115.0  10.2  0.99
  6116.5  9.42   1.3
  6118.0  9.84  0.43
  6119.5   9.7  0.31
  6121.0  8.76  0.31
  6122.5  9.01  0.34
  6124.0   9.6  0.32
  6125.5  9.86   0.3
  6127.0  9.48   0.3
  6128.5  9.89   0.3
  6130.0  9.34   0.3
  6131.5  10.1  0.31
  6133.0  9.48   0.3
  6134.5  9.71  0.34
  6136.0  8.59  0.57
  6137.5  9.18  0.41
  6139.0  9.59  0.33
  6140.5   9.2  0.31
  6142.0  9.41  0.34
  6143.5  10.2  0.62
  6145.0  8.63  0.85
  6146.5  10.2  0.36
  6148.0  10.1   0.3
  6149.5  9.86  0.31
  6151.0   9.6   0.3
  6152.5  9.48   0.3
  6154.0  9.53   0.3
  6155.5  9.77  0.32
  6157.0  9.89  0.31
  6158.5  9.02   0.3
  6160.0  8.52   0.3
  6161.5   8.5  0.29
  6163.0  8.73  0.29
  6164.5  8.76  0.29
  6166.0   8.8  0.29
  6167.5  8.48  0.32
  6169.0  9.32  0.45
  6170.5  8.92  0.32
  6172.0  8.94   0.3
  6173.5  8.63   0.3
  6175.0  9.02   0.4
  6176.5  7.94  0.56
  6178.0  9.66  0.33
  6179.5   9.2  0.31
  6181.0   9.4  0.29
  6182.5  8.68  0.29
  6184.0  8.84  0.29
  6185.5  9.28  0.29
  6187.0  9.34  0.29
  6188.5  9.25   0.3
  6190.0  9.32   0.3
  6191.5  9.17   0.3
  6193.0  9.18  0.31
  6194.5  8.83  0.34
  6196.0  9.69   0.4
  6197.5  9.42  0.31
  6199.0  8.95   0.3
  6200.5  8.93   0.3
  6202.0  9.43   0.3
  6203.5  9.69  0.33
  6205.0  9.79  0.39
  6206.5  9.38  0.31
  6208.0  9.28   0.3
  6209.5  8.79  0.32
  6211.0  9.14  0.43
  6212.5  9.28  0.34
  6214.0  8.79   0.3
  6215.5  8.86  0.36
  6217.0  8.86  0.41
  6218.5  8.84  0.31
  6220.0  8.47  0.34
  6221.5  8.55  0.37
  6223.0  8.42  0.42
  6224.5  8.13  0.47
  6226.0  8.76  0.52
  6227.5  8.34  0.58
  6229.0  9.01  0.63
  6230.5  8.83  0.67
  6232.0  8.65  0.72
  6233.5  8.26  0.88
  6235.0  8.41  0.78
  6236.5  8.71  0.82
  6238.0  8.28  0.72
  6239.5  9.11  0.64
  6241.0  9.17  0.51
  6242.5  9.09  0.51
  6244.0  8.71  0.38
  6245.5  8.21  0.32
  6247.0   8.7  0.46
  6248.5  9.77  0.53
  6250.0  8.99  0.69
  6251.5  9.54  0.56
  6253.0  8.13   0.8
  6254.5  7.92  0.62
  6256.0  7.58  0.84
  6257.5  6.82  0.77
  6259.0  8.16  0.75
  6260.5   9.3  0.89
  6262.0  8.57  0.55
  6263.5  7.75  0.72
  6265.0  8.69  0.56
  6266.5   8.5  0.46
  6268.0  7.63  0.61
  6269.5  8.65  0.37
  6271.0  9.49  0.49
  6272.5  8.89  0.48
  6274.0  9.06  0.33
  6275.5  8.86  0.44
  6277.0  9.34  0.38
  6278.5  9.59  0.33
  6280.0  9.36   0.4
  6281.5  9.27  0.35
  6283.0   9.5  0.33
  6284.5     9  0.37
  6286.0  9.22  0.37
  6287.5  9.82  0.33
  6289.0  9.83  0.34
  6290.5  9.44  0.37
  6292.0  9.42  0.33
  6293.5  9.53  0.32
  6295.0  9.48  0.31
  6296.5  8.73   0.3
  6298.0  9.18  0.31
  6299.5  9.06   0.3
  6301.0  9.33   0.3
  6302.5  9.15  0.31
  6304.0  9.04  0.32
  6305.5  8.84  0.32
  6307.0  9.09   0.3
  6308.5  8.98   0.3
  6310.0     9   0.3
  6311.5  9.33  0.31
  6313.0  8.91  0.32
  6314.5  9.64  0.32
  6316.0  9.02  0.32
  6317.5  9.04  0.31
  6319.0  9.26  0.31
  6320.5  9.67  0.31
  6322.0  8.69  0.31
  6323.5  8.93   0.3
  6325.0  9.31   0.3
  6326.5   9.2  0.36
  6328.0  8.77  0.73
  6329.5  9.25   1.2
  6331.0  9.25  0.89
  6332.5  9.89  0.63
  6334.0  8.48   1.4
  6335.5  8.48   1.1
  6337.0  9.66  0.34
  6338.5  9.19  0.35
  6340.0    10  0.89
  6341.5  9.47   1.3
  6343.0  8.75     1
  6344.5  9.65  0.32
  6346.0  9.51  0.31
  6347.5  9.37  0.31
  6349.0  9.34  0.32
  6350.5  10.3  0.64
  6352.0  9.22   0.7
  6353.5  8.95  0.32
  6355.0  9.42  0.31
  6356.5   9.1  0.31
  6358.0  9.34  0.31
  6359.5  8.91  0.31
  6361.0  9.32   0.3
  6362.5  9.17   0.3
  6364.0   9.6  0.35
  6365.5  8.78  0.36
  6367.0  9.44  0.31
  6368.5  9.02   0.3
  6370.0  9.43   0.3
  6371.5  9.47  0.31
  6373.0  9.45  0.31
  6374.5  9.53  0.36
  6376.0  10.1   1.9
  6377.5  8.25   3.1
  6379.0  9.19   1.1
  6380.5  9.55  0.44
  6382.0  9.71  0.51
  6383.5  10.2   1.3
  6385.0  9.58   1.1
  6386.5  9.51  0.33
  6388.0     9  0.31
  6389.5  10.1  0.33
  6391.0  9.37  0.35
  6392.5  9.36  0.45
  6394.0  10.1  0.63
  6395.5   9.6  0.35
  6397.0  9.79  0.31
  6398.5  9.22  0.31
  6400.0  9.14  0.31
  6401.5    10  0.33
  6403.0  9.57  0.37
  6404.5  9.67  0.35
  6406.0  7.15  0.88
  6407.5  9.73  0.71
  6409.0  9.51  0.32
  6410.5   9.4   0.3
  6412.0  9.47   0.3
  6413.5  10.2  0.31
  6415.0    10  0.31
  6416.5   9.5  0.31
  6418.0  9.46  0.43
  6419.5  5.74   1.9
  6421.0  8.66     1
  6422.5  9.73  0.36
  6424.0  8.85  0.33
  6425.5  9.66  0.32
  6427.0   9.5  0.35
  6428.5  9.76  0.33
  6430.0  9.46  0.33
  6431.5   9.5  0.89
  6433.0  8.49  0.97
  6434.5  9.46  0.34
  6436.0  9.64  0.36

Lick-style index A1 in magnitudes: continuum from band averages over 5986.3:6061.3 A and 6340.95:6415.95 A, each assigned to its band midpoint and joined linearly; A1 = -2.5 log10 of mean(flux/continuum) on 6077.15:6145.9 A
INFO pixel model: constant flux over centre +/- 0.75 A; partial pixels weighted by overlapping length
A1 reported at 0.01 mag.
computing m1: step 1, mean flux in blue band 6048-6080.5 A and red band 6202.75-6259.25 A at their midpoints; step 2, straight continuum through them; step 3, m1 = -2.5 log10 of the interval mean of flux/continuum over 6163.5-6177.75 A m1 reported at 0.05 mag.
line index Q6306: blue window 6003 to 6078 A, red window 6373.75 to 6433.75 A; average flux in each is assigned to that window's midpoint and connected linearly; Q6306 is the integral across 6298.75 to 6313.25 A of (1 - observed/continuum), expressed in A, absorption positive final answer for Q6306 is 0.59 A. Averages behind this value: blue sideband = 9.74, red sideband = 9.36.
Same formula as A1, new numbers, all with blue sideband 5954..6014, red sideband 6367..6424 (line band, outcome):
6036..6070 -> -0.06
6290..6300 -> 0.02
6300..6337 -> 0.03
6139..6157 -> -0.02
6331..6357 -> 0.01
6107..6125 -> -0.01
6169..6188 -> 0.05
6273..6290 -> 0.01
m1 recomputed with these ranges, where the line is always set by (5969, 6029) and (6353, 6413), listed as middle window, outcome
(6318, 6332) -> 0.03 mag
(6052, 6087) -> -0.06 mag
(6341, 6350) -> 0.00 mag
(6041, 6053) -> -0.06 mag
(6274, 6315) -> 0.02 mag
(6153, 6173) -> 0.05 mag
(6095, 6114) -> -0.01 mag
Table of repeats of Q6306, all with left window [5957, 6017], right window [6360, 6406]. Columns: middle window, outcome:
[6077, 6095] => -0.01 A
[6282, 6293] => 0.00 A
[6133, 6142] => 0.21 A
